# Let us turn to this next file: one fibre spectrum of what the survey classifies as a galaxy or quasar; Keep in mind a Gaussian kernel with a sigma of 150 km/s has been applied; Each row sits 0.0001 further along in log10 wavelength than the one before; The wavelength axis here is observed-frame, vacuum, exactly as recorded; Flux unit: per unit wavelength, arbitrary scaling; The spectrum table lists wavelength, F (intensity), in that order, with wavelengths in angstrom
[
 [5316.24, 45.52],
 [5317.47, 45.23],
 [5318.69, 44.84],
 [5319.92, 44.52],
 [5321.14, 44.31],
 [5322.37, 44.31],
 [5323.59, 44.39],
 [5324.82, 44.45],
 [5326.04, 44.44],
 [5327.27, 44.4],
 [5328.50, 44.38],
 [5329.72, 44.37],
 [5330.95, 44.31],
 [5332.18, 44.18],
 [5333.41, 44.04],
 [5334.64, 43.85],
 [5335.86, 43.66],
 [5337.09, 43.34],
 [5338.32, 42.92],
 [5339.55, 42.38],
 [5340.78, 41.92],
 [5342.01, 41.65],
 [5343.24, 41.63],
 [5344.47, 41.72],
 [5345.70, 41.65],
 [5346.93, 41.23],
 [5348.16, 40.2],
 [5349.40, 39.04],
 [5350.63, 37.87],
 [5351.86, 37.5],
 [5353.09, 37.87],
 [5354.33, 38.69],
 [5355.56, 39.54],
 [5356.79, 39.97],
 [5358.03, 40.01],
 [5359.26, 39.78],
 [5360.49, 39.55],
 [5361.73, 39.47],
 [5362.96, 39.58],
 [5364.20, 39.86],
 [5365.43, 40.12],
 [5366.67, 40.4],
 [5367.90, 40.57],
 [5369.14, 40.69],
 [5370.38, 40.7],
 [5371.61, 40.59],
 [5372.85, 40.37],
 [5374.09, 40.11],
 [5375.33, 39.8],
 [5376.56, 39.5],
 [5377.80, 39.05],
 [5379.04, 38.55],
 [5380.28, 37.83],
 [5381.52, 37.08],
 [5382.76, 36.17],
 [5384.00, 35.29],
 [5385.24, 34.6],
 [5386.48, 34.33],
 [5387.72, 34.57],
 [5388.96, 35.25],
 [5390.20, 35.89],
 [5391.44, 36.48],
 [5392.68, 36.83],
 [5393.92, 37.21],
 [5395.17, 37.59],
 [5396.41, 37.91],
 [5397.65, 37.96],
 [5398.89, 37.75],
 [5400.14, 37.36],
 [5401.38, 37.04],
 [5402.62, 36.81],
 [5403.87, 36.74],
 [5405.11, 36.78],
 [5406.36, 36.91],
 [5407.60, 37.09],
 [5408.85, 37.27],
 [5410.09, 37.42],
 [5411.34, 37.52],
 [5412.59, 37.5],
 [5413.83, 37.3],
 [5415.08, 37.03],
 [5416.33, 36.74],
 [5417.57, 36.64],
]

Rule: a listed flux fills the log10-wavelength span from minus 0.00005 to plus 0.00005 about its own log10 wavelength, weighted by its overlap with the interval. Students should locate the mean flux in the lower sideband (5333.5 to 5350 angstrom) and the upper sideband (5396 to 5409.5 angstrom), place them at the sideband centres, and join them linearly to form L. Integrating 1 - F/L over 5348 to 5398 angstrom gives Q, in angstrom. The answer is 1.49 angstrom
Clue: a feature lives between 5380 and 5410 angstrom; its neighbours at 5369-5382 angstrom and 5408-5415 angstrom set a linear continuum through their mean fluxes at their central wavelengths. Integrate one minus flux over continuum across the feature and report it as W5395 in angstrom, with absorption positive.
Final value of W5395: 1.32 angstrom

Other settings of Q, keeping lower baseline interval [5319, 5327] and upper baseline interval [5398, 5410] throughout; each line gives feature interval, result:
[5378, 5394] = 1.1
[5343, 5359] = 0.8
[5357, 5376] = 0.2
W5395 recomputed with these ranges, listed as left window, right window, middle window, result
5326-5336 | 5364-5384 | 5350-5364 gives 0.7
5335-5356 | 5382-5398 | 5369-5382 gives -0.6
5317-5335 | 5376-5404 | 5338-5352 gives 0.4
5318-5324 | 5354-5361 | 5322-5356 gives 0.0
